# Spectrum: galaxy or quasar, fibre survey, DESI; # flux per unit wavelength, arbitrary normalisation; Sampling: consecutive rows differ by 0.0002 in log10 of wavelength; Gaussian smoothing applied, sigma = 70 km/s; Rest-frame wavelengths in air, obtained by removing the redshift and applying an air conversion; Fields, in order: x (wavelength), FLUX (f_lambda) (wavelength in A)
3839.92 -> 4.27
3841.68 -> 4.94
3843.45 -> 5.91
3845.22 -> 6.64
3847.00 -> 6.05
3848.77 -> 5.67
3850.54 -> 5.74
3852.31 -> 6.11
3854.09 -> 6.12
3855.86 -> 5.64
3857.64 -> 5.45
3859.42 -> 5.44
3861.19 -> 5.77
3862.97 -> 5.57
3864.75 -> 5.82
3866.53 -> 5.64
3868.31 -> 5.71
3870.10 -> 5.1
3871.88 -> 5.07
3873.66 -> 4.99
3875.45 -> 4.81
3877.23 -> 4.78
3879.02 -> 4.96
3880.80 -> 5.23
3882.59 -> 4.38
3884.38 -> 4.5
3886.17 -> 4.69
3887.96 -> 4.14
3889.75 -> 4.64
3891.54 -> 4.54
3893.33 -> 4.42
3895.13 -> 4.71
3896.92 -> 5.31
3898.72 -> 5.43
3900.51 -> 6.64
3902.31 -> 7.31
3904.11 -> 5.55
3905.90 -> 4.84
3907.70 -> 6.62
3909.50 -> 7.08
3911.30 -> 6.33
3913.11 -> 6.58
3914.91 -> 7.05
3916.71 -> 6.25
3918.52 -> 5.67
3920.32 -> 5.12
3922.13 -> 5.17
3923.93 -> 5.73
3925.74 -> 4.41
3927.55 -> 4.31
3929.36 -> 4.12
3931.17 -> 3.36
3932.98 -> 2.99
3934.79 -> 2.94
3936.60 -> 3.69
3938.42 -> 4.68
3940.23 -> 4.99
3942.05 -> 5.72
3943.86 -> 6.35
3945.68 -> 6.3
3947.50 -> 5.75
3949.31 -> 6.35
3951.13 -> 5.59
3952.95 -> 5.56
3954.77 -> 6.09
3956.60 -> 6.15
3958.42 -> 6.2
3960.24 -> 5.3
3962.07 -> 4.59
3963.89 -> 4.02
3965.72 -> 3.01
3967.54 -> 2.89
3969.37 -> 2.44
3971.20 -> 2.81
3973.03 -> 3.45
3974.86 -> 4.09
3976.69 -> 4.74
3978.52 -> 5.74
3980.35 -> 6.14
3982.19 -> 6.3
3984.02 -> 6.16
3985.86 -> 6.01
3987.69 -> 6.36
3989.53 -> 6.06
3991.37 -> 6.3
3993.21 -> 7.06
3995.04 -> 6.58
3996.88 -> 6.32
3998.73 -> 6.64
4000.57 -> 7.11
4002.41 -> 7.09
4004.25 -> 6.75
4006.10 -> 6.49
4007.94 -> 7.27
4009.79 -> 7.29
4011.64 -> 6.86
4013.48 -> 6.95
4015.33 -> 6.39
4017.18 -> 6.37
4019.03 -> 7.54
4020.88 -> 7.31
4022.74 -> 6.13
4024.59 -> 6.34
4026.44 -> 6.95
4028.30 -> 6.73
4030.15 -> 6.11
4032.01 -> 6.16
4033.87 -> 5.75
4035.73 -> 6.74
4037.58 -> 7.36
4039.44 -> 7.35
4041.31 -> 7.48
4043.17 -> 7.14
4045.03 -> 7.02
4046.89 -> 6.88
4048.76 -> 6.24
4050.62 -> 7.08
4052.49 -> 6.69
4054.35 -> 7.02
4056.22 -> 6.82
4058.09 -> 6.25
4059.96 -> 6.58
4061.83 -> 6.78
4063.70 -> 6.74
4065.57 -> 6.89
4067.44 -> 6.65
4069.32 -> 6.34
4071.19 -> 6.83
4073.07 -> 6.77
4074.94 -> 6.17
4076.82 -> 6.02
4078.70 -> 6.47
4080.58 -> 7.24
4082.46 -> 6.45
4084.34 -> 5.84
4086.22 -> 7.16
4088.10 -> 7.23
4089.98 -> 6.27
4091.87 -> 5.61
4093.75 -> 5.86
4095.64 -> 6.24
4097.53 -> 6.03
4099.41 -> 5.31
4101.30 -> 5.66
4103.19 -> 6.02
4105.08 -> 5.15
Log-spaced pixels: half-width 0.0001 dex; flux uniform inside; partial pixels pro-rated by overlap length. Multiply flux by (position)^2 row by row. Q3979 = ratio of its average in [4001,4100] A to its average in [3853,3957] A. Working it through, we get 1.35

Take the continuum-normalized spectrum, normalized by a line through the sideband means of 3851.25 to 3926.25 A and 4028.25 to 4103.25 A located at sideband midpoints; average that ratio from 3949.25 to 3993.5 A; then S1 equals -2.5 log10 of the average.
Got 0.17 mag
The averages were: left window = 5.47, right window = 6.54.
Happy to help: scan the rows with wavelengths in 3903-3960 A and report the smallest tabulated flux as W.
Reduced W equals 2.94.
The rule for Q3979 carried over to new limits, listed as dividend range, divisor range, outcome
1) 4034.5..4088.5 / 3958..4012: 1.25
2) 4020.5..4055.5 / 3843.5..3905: 1.37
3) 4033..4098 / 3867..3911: 1.38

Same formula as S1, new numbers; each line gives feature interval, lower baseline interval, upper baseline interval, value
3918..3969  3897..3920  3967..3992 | 0.15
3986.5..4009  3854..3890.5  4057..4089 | -0.10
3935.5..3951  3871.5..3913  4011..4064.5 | 0.07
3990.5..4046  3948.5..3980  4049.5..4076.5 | -0.18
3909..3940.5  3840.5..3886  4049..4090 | 0.16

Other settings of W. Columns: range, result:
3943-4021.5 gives 2.44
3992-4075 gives 5.75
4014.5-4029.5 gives 6.13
